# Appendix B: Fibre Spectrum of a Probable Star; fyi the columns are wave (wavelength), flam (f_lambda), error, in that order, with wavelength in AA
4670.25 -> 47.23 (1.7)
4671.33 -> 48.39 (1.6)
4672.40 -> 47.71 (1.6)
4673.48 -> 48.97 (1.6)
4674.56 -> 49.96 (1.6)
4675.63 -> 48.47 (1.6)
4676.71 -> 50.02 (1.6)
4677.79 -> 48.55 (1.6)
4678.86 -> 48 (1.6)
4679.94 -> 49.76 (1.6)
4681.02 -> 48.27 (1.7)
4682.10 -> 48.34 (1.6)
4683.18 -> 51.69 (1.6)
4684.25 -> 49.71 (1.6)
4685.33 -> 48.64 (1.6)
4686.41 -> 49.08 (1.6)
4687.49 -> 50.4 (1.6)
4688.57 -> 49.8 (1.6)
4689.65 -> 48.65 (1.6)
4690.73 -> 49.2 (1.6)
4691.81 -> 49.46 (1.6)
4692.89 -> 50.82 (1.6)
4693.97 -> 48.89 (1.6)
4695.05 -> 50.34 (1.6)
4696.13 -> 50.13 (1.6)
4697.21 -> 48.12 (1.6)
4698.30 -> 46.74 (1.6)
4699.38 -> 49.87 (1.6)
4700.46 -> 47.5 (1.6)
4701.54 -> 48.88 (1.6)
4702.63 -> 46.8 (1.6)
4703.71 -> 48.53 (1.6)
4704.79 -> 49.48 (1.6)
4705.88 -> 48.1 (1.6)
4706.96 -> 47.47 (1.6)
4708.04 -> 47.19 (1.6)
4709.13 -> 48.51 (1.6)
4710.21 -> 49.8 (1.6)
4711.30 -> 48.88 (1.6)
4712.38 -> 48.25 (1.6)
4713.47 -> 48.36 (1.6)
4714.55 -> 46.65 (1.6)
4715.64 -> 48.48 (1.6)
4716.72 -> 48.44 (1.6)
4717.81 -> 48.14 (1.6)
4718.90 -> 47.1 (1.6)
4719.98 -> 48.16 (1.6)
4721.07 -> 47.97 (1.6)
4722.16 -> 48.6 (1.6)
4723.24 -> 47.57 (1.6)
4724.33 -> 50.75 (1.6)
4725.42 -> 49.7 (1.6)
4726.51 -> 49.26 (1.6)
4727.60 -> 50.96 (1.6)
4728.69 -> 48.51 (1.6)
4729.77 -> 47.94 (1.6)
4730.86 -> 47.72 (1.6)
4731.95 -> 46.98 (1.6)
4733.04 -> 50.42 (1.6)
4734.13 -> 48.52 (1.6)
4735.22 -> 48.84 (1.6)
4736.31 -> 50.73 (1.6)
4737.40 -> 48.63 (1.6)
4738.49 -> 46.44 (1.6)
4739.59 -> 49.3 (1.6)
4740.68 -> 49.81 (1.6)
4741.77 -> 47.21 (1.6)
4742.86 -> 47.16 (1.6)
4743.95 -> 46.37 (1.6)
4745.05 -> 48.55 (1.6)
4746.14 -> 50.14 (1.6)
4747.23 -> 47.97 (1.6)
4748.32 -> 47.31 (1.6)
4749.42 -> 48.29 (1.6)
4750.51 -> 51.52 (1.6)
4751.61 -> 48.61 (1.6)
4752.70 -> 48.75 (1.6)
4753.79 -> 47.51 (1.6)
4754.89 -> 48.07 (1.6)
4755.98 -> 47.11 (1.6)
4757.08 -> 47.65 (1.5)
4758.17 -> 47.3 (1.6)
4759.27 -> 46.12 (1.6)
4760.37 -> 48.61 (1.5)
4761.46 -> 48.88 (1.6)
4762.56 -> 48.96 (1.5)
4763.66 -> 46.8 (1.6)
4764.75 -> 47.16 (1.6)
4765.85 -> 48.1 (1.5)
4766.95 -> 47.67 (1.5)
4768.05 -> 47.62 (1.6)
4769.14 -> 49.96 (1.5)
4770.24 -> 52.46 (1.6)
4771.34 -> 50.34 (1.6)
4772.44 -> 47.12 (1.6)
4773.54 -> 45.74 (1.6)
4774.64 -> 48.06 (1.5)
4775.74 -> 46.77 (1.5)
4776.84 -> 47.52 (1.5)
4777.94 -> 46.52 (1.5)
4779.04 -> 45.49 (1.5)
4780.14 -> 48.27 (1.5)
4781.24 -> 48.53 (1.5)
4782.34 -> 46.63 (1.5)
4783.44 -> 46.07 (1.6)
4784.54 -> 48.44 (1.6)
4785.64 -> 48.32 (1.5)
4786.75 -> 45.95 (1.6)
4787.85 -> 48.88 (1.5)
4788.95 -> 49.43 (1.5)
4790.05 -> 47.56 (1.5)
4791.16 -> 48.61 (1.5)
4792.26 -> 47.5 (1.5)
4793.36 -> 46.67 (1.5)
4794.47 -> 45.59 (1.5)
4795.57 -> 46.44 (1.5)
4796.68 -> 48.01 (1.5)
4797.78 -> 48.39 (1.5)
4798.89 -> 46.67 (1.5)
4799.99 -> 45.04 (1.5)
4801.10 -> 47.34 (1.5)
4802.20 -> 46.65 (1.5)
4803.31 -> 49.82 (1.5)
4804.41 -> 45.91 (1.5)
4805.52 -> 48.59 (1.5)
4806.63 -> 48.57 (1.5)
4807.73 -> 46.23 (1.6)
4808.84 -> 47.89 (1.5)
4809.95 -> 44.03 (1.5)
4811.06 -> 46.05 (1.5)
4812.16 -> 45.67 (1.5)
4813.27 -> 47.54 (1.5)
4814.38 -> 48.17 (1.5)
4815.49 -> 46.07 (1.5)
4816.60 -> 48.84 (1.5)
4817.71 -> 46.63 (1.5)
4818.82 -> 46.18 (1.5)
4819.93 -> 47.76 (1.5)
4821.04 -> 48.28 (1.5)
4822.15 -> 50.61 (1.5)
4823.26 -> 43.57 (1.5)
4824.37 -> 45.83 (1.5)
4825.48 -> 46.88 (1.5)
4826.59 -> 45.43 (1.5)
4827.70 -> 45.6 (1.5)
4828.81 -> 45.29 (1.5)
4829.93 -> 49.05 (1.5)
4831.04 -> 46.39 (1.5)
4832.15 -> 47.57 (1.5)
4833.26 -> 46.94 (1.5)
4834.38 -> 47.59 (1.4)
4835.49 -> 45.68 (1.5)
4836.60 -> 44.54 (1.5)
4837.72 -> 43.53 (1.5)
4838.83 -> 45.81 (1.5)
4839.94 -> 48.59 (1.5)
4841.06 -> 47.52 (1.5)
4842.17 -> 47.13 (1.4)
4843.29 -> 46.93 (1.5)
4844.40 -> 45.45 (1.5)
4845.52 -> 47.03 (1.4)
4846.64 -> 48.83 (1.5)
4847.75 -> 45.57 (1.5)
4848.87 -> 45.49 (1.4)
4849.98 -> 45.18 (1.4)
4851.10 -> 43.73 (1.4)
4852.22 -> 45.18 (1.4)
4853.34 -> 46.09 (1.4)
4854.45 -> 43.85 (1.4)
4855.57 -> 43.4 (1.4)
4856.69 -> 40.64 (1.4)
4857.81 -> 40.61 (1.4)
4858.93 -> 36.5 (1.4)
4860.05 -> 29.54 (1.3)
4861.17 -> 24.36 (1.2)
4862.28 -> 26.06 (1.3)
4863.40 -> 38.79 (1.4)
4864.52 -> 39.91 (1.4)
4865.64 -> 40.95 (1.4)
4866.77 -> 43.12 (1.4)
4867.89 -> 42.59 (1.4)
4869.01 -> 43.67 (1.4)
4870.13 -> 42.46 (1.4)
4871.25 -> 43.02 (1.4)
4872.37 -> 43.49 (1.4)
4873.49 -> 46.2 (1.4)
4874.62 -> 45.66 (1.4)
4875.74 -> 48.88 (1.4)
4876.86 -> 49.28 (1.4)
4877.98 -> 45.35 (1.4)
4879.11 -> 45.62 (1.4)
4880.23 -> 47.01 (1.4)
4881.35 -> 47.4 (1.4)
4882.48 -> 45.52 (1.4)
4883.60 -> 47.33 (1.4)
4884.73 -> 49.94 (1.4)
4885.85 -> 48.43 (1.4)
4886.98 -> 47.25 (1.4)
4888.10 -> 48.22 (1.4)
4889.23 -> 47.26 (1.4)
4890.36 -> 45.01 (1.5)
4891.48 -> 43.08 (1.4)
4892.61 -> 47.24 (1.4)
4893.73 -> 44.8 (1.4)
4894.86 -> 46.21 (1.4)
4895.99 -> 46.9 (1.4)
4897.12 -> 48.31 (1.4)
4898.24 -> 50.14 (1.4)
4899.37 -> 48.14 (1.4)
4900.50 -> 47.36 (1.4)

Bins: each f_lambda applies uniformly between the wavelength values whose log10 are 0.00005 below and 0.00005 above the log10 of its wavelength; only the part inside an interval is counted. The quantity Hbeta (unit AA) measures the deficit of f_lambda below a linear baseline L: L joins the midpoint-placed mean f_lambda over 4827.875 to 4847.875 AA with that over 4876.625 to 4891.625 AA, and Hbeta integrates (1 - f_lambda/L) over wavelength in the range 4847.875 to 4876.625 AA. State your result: 3.4 AA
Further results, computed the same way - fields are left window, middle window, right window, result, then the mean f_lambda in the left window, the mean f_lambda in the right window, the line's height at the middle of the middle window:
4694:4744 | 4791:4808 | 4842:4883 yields -0.70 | 48.5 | 42.9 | 45.4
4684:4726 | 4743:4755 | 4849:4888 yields -0.33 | 48.7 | 43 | 47.1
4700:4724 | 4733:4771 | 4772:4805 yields -0.56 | 48.2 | 47.3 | 47.7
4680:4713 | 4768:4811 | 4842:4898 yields -1.12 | 48.9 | 44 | 46.3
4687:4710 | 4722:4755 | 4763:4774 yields -0.09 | 48.8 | 48.3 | 48.5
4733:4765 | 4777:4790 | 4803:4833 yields 0.03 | 48.3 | 47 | 47.6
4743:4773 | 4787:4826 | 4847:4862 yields -2.41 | 48.3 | 40.6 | 44.5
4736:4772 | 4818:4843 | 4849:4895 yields -0.82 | 48.4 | 43.4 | 45.1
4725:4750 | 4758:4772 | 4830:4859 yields -0.21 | 48.6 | 45.4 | 47.8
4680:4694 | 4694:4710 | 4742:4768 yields 0.23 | 49.5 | 48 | 49.2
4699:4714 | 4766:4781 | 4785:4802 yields -0.12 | 48.4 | 47.3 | 47.6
